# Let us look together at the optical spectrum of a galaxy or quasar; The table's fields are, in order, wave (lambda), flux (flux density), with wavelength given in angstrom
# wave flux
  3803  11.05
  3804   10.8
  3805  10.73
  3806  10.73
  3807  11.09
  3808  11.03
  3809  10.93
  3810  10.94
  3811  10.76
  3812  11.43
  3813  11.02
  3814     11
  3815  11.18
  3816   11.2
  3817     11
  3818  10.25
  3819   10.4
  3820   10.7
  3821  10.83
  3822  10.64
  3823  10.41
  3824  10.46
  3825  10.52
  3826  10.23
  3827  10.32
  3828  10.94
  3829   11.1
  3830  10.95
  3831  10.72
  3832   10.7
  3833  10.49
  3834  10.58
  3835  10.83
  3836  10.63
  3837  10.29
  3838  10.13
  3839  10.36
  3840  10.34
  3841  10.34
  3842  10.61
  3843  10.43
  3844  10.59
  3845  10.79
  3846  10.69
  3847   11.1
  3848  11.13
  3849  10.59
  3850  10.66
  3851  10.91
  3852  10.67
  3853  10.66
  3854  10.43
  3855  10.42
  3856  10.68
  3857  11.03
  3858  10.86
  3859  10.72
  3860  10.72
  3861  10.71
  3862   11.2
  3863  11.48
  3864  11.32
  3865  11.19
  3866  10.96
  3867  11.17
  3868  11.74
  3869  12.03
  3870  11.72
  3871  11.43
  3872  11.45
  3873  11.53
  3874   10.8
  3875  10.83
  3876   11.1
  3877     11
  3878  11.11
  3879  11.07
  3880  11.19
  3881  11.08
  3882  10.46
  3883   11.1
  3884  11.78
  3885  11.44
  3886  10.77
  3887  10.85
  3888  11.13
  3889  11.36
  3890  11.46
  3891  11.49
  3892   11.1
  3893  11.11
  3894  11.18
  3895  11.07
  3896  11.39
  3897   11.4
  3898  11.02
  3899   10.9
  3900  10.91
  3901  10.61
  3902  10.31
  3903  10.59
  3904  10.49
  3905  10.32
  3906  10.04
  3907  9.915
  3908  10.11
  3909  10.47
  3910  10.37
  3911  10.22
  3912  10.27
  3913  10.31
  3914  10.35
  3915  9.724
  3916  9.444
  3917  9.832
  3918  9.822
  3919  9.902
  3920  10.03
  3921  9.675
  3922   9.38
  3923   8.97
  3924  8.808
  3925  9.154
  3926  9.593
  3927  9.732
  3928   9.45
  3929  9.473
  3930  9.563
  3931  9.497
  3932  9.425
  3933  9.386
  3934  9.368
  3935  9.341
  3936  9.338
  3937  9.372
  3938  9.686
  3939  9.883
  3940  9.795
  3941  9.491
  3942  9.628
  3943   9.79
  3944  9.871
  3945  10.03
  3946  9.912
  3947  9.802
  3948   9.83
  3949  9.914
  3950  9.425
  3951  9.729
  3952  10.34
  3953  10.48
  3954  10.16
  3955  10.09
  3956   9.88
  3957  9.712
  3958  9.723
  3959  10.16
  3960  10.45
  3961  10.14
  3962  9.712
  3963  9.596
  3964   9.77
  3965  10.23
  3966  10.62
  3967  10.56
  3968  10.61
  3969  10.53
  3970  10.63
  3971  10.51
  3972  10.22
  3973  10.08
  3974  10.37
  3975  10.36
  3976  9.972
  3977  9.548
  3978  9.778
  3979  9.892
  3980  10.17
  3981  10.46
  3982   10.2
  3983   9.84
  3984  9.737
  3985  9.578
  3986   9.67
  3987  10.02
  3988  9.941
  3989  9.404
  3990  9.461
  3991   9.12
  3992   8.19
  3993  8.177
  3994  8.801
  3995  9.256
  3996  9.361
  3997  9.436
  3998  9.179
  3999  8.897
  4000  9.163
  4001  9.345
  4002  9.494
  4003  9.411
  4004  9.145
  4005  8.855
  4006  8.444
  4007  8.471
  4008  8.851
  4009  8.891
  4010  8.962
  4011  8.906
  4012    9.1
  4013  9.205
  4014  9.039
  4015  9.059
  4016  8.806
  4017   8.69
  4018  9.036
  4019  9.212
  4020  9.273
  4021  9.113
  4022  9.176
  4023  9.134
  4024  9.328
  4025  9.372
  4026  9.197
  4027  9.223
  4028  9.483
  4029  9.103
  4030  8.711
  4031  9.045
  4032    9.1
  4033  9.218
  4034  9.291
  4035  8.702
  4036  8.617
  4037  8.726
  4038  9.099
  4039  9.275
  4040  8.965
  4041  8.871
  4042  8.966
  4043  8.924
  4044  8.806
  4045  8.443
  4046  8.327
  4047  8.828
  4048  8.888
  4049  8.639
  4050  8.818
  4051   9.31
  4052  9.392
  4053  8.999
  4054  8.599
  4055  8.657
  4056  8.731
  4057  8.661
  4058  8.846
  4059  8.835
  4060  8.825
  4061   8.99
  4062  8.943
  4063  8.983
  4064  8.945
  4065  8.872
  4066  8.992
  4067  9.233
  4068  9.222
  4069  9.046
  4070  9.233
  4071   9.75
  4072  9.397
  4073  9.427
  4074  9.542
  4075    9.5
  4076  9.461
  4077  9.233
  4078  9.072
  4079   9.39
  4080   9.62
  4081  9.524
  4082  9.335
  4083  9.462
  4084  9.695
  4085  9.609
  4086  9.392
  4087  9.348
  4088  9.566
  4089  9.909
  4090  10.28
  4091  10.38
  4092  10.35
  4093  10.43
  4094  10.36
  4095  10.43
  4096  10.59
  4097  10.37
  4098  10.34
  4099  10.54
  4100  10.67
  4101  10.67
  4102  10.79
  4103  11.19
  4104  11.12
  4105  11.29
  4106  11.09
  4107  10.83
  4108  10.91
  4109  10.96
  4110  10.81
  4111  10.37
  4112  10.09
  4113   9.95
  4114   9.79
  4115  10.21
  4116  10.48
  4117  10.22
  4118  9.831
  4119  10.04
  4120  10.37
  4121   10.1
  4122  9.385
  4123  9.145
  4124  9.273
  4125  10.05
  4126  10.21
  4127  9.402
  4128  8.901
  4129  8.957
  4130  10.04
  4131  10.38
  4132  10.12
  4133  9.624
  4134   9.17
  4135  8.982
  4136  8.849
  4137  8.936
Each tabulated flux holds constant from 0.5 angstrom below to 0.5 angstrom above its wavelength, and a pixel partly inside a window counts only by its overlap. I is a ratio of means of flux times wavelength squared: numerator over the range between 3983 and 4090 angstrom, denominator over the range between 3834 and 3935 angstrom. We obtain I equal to 0.9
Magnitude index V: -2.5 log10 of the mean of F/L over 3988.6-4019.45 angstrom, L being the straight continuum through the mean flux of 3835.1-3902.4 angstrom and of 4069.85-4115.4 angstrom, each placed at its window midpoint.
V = 0.16 mag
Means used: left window 11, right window 10.1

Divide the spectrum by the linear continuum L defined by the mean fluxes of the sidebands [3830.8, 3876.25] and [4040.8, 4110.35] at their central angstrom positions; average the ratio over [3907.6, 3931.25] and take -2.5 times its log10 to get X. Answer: 0.08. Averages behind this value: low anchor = 10.9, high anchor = 9.59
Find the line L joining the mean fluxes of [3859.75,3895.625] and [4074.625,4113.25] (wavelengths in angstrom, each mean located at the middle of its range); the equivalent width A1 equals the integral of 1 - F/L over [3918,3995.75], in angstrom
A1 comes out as 7.6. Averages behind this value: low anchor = 11.2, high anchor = 10.2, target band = 9.77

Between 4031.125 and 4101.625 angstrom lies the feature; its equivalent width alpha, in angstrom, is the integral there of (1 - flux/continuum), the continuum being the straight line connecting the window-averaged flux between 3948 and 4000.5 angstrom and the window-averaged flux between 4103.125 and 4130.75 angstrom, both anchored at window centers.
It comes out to 5.0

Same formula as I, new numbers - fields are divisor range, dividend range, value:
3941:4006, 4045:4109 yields 1.04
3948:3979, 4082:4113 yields 1.10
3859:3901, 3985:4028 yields 0.87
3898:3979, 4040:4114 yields 1.04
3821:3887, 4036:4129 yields 0.99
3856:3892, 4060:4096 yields 0.94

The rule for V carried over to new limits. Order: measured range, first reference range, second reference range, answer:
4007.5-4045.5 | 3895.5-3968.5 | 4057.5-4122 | 0.10 mag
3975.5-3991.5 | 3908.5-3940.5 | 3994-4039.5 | -0.06 mag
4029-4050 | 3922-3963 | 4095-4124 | 0.14 mag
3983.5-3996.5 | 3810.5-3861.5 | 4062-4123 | 0.11 mag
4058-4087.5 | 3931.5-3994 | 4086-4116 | 0.12 mag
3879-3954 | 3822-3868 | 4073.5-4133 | 0.04 mag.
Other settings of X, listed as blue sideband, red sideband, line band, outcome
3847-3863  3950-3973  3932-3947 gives 0.07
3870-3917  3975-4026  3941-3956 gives 0.01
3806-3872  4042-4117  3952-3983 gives 0.01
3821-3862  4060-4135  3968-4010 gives 0.07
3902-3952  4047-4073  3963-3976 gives -0.09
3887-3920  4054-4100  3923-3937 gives 0.11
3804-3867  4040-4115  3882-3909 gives -0.04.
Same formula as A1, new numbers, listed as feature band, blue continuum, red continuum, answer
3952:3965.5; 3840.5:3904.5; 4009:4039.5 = -0.16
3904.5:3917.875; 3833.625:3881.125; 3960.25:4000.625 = 0.40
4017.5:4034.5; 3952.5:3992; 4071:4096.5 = 1.20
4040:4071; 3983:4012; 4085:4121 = 2.91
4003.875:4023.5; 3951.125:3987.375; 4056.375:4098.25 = 1.77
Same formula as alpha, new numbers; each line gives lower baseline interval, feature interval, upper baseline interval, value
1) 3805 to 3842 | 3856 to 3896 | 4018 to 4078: -3.3 angstrom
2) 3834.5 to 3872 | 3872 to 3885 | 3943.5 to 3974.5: -0.5 angstrom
